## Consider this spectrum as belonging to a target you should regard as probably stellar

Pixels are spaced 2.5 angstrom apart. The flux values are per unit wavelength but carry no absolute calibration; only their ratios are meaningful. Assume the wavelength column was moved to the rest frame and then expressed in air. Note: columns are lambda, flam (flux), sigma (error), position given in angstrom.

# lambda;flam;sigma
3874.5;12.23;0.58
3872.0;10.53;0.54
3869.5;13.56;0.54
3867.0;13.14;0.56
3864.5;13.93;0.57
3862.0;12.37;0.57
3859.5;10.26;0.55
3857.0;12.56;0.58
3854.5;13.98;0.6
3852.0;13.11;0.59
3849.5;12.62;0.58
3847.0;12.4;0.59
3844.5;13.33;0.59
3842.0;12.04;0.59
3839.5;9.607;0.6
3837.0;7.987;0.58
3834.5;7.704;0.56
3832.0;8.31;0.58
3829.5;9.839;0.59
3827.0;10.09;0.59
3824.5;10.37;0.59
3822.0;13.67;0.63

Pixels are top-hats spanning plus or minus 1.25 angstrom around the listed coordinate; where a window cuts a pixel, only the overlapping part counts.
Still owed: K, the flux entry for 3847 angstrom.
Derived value 12.4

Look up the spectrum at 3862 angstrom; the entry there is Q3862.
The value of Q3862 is 12.37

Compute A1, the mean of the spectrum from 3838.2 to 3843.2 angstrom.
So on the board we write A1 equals 10.8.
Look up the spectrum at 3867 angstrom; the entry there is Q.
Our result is 13.14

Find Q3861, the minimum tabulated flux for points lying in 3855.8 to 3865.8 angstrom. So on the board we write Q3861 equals 10.26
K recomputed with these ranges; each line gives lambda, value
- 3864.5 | 13.93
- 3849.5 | 12.62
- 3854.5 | 13.98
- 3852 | 13.11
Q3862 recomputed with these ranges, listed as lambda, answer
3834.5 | 7.704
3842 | 12.04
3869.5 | 13.56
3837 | 7.987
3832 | 8.31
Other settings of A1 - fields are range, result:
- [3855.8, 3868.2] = 12.4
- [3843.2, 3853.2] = 12.9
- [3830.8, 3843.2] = 9.12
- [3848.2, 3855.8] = 13.2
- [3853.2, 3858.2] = 13.3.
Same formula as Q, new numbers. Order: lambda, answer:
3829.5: 9.839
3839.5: 9.607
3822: 13.67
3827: 10.09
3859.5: 10.26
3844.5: 13.33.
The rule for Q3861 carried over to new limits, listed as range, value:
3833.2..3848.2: 7.704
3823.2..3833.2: 8.31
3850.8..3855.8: 13.11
